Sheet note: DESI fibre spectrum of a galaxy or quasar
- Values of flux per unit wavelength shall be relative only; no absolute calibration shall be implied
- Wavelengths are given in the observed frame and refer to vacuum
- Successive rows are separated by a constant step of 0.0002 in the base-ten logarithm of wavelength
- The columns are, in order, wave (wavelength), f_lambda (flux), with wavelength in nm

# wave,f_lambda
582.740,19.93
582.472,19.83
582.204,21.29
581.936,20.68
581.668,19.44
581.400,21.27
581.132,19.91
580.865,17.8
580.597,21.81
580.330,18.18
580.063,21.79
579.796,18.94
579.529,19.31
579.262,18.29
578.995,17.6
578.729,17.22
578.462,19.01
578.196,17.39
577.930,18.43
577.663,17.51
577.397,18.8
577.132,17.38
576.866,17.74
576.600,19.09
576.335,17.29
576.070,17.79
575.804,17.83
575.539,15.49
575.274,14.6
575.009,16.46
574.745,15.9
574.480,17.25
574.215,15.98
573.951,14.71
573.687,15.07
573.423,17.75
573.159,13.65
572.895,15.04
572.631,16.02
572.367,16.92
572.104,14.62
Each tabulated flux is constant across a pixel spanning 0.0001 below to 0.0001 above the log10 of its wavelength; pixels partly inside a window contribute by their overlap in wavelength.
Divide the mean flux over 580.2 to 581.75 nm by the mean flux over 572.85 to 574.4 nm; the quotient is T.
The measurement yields 1.28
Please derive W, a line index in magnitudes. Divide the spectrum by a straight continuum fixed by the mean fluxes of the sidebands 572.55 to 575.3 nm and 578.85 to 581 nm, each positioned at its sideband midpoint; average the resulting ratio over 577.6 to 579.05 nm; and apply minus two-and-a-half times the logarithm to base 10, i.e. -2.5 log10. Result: 0.023 mag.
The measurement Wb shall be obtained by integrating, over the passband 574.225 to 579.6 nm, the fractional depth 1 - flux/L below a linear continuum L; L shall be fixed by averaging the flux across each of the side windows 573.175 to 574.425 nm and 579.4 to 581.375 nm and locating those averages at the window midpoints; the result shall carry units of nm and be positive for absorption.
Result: 0.054 nm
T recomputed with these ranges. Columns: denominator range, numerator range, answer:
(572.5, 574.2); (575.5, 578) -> 1.15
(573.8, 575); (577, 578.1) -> 1.13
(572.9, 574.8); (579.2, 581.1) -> 1.24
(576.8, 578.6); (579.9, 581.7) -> 1.11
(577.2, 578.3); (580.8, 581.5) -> 1.10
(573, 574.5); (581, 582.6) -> 1.31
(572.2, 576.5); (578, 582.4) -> 1.20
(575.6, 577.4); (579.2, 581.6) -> 1.11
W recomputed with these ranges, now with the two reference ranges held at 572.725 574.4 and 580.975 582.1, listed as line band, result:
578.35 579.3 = 0.04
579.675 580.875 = -0.02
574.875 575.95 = 0.03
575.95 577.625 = -0.04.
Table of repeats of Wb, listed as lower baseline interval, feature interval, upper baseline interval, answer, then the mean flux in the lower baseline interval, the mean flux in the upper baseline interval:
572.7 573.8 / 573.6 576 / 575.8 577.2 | 0.09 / 15.4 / 17.9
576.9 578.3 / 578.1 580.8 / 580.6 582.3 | 0.01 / 17.9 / 20.2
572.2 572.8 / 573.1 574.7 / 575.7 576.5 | 0.09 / 16.3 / 17.7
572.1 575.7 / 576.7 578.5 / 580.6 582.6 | -0.02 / 15.7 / 20.1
